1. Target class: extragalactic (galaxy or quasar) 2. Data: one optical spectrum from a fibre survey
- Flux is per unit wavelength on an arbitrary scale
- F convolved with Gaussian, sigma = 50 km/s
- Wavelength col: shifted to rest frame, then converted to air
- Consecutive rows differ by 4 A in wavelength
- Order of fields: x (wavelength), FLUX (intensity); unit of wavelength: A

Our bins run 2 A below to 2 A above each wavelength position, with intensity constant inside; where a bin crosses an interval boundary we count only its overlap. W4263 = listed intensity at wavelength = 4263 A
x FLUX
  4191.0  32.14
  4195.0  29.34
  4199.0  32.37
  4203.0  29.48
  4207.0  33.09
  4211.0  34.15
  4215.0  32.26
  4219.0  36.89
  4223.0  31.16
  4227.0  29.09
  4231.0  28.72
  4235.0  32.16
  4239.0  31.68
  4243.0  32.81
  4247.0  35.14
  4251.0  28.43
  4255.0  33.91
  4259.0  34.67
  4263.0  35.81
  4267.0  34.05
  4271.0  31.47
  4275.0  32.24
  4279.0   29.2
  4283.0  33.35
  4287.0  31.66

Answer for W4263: 35.81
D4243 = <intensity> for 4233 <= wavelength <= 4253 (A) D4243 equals 32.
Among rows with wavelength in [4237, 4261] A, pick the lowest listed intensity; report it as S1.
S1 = 28.43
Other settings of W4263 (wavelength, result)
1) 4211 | 34.15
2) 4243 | 32.81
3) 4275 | 32.24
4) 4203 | 29.48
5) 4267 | 34.05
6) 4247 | 35.14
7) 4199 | 32.37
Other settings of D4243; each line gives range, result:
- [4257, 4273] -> 34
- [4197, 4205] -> 30.9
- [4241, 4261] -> 33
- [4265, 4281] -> 31.7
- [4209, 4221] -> 34.4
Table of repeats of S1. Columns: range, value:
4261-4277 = 31.47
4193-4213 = 29.34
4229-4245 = 28.72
